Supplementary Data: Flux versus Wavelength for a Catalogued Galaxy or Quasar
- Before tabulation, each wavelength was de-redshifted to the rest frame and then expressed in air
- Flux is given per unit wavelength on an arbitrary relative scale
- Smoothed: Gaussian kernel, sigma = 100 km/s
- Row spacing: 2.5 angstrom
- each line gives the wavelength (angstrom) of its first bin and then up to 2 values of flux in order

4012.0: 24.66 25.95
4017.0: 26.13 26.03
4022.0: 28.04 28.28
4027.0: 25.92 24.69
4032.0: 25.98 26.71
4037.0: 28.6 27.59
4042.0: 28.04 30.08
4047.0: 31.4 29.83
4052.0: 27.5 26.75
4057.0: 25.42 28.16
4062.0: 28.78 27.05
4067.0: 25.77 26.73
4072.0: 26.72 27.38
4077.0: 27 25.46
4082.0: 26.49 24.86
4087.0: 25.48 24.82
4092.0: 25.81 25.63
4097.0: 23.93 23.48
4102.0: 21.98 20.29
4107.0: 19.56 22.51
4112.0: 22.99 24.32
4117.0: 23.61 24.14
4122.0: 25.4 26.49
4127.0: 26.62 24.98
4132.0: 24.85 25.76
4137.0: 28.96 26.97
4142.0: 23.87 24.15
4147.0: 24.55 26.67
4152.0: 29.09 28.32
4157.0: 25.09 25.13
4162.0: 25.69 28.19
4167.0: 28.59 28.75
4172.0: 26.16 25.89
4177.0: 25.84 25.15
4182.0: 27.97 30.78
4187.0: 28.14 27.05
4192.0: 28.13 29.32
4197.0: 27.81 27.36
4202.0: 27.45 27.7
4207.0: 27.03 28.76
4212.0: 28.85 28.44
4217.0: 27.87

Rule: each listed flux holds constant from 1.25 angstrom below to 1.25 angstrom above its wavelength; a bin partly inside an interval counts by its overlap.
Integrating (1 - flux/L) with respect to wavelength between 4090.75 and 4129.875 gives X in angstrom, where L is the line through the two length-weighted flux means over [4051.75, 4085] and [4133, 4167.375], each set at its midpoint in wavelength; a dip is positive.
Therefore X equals 4.0 angstrom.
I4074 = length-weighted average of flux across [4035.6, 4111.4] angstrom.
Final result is 26.1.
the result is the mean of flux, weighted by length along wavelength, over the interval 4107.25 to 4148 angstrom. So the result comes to 24.9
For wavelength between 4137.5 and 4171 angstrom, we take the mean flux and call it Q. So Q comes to 26.6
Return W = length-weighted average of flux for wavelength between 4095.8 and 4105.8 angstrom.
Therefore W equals 22.4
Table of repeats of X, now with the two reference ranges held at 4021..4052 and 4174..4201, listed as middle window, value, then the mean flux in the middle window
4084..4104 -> 2.50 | 24.3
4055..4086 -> 1.34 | 26.6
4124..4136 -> 0.86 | 25.8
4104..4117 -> 2.61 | 22.2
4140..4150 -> 1.04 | 24.8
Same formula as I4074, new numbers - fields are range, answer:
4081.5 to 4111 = 23.7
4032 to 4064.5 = 28.1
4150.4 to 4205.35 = 27.4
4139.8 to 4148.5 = 24.6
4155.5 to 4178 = 26.6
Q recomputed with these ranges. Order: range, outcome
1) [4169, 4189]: 27.3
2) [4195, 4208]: 27.6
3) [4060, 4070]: 27.2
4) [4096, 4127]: 23.4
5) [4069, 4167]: 25.3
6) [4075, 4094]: 25.8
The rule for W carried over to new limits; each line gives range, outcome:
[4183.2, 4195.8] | 28.7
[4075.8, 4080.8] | 26.2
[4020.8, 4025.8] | 28.1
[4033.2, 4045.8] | 28.2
